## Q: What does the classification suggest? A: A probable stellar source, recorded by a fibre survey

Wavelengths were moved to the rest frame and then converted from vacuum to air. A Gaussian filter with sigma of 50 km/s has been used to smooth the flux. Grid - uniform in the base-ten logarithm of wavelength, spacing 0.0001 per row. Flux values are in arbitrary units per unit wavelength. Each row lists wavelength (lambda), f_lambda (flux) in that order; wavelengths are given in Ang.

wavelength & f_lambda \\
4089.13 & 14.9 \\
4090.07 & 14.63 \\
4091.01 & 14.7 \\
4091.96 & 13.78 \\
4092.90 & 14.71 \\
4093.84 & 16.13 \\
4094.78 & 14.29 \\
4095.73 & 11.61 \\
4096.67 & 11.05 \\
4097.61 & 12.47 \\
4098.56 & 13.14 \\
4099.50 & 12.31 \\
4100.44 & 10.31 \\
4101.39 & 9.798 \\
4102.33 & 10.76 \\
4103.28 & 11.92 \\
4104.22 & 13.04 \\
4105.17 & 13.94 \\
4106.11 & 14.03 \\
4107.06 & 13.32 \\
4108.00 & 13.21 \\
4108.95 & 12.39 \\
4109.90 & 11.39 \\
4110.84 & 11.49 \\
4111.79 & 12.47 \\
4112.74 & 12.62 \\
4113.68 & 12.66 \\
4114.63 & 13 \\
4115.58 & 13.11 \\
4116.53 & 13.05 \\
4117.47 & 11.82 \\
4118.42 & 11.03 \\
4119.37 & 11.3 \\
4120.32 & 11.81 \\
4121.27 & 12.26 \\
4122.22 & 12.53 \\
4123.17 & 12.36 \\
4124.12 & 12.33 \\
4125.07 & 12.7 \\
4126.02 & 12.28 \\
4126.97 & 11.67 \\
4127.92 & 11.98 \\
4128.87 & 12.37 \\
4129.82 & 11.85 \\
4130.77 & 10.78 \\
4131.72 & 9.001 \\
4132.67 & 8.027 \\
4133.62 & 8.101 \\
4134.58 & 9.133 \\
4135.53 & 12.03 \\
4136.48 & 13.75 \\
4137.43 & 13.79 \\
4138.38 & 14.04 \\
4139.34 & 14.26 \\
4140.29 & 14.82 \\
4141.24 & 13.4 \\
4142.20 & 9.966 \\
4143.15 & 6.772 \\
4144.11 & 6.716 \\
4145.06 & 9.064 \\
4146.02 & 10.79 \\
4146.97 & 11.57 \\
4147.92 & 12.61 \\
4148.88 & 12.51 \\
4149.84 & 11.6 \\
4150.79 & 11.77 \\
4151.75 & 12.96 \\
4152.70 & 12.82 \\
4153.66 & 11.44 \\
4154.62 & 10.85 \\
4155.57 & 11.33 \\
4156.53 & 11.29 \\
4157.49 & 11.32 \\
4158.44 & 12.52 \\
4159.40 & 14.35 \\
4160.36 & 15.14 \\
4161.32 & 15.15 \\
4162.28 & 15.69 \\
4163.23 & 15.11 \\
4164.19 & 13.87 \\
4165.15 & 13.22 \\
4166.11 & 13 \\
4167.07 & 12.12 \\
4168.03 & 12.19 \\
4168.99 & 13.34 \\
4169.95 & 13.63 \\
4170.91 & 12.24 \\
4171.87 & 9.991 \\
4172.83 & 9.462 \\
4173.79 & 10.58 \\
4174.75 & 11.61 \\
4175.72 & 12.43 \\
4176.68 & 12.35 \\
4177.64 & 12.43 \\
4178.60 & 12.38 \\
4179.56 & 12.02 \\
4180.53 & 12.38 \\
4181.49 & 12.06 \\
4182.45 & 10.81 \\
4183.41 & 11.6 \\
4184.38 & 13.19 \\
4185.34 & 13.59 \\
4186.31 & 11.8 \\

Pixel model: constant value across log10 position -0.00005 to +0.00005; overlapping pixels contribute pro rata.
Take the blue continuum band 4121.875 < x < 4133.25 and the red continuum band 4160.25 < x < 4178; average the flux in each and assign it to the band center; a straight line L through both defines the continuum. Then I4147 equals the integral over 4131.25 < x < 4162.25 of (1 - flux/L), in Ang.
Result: 0.93 Ang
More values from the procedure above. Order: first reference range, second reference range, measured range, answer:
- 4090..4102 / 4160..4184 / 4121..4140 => 1.45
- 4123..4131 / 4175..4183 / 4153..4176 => -0.95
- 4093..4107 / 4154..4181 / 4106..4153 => 2.85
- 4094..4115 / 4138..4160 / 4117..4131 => 0.14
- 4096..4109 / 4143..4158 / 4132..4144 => 0.05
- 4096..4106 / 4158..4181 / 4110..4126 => -0.13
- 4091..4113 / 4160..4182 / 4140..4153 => 1.55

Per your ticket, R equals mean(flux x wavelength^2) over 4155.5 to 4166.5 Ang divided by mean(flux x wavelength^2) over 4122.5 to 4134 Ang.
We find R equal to 1.2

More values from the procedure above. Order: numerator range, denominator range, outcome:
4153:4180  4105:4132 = 1.05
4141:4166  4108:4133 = 1.03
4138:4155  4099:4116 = 0.95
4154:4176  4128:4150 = 1.14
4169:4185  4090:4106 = 0.96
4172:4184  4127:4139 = 1.05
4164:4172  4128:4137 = 1.21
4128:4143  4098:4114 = 0.96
